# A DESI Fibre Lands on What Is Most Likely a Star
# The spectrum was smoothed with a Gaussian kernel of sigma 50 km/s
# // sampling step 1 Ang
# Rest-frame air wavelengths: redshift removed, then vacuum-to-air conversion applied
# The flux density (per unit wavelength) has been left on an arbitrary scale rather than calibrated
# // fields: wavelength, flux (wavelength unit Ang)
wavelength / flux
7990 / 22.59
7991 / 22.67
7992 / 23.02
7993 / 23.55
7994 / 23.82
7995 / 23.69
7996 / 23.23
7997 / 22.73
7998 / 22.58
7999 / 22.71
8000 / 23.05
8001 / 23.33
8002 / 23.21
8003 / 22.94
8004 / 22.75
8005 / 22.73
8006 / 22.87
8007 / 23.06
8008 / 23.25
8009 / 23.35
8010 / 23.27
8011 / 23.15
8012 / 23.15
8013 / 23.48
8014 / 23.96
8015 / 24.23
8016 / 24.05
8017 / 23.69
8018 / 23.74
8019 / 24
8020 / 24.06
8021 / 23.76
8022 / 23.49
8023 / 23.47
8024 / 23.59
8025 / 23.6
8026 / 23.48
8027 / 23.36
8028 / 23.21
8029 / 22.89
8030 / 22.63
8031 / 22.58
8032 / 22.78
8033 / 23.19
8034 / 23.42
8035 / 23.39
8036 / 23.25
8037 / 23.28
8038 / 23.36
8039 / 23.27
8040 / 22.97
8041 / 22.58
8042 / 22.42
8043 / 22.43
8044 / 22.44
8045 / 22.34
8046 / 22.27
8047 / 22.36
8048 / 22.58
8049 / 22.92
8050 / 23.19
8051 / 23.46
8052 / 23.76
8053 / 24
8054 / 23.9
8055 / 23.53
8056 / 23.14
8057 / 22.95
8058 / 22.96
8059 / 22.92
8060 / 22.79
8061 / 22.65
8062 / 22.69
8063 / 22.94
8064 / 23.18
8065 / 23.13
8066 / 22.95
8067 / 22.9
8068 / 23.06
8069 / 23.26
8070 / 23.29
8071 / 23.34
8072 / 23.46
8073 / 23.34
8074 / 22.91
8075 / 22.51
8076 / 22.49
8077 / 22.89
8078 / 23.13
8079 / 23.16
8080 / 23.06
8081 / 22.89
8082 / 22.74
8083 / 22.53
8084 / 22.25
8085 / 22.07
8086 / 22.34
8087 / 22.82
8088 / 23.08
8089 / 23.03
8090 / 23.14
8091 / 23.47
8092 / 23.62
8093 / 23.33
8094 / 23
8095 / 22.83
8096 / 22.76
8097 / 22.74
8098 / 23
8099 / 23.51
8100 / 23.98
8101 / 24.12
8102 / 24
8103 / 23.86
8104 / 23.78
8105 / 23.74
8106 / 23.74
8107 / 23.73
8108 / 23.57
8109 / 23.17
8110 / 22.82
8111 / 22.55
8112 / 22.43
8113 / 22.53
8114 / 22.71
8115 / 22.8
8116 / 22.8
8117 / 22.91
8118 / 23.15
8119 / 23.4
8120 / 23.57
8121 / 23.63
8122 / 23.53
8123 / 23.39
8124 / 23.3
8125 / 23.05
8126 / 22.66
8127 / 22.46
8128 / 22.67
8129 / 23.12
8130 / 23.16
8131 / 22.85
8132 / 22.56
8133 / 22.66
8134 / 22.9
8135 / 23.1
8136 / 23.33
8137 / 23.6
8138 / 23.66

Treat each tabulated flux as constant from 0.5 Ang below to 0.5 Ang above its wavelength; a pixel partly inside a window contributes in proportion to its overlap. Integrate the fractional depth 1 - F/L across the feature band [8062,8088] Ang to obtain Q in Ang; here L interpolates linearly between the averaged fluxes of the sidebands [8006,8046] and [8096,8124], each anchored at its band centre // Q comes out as 0.42 Ang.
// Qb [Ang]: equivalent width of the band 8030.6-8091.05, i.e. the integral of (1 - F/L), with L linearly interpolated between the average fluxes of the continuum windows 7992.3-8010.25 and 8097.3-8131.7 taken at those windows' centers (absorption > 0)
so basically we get 0.5 Ang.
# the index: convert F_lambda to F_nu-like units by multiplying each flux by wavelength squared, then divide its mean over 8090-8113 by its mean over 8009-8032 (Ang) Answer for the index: 1.0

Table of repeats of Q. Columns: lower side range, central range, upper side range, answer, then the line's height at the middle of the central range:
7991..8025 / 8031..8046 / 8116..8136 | 0.2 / 23.3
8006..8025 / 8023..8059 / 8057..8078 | 0.3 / 23.3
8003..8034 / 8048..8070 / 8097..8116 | 0.2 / 23.3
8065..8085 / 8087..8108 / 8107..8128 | -0.4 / 23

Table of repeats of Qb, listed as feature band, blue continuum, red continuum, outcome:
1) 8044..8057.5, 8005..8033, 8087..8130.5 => 0.14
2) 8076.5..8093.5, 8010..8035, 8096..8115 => 0.31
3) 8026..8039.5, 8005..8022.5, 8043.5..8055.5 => 0.09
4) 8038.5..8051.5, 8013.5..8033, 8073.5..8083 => 0.30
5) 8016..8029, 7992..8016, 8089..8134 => -0.22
